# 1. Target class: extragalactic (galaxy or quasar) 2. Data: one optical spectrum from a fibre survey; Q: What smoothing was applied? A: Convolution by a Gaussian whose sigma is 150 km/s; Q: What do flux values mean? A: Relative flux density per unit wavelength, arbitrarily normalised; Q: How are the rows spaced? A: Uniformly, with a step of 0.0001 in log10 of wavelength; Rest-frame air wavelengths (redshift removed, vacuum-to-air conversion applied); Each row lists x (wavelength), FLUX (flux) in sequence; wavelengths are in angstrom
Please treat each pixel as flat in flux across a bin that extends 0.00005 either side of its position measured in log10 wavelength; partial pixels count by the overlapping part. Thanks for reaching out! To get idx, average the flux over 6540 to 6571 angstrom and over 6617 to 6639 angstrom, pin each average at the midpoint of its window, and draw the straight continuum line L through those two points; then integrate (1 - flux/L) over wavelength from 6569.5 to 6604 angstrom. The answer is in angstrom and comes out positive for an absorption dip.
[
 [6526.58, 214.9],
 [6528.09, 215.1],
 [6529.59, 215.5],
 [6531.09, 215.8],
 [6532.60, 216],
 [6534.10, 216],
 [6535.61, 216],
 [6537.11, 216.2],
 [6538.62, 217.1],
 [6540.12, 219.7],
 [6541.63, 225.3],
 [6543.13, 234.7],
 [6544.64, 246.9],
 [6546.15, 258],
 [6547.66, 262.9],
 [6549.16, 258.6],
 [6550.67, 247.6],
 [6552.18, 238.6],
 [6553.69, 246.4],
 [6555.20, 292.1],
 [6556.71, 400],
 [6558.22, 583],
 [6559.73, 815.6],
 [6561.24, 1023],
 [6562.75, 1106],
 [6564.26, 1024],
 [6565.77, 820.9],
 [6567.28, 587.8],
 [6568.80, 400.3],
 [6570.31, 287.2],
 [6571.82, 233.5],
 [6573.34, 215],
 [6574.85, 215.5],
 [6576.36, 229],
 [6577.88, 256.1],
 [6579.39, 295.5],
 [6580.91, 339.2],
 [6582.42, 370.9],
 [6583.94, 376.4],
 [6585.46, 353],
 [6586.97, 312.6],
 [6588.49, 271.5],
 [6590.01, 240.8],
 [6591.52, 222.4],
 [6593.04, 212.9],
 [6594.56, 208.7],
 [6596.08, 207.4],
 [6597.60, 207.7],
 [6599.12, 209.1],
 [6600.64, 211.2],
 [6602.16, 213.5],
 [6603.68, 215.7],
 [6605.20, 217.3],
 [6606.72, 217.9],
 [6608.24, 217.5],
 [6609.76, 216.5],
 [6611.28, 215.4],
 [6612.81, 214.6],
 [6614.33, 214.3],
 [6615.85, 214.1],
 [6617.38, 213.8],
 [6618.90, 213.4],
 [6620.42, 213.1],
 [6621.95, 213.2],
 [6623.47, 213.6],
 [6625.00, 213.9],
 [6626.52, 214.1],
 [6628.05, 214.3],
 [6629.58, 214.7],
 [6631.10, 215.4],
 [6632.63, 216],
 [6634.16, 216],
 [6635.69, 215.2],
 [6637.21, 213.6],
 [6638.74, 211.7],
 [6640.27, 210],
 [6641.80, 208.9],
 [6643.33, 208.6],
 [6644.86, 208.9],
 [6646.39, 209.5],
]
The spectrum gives 9.8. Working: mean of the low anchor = 471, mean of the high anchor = 214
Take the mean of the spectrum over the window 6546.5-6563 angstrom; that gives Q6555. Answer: 473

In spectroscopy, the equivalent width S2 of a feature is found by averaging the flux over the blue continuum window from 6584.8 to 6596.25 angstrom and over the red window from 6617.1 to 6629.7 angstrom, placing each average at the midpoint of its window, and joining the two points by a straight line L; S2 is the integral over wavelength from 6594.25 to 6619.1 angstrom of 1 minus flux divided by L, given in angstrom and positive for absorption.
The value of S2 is 2.2 angstrom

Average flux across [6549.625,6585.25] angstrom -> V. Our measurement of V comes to 458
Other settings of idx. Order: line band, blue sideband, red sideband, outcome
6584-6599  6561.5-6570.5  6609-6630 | 7.4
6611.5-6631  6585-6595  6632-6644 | 1.2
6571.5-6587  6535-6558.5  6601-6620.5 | -3.3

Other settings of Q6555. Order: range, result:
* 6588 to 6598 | 224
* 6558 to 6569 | 825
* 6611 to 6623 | 214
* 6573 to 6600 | 264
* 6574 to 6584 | 291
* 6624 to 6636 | 215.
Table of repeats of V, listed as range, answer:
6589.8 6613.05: 215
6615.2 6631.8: 214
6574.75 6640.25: 235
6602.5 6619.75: 216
